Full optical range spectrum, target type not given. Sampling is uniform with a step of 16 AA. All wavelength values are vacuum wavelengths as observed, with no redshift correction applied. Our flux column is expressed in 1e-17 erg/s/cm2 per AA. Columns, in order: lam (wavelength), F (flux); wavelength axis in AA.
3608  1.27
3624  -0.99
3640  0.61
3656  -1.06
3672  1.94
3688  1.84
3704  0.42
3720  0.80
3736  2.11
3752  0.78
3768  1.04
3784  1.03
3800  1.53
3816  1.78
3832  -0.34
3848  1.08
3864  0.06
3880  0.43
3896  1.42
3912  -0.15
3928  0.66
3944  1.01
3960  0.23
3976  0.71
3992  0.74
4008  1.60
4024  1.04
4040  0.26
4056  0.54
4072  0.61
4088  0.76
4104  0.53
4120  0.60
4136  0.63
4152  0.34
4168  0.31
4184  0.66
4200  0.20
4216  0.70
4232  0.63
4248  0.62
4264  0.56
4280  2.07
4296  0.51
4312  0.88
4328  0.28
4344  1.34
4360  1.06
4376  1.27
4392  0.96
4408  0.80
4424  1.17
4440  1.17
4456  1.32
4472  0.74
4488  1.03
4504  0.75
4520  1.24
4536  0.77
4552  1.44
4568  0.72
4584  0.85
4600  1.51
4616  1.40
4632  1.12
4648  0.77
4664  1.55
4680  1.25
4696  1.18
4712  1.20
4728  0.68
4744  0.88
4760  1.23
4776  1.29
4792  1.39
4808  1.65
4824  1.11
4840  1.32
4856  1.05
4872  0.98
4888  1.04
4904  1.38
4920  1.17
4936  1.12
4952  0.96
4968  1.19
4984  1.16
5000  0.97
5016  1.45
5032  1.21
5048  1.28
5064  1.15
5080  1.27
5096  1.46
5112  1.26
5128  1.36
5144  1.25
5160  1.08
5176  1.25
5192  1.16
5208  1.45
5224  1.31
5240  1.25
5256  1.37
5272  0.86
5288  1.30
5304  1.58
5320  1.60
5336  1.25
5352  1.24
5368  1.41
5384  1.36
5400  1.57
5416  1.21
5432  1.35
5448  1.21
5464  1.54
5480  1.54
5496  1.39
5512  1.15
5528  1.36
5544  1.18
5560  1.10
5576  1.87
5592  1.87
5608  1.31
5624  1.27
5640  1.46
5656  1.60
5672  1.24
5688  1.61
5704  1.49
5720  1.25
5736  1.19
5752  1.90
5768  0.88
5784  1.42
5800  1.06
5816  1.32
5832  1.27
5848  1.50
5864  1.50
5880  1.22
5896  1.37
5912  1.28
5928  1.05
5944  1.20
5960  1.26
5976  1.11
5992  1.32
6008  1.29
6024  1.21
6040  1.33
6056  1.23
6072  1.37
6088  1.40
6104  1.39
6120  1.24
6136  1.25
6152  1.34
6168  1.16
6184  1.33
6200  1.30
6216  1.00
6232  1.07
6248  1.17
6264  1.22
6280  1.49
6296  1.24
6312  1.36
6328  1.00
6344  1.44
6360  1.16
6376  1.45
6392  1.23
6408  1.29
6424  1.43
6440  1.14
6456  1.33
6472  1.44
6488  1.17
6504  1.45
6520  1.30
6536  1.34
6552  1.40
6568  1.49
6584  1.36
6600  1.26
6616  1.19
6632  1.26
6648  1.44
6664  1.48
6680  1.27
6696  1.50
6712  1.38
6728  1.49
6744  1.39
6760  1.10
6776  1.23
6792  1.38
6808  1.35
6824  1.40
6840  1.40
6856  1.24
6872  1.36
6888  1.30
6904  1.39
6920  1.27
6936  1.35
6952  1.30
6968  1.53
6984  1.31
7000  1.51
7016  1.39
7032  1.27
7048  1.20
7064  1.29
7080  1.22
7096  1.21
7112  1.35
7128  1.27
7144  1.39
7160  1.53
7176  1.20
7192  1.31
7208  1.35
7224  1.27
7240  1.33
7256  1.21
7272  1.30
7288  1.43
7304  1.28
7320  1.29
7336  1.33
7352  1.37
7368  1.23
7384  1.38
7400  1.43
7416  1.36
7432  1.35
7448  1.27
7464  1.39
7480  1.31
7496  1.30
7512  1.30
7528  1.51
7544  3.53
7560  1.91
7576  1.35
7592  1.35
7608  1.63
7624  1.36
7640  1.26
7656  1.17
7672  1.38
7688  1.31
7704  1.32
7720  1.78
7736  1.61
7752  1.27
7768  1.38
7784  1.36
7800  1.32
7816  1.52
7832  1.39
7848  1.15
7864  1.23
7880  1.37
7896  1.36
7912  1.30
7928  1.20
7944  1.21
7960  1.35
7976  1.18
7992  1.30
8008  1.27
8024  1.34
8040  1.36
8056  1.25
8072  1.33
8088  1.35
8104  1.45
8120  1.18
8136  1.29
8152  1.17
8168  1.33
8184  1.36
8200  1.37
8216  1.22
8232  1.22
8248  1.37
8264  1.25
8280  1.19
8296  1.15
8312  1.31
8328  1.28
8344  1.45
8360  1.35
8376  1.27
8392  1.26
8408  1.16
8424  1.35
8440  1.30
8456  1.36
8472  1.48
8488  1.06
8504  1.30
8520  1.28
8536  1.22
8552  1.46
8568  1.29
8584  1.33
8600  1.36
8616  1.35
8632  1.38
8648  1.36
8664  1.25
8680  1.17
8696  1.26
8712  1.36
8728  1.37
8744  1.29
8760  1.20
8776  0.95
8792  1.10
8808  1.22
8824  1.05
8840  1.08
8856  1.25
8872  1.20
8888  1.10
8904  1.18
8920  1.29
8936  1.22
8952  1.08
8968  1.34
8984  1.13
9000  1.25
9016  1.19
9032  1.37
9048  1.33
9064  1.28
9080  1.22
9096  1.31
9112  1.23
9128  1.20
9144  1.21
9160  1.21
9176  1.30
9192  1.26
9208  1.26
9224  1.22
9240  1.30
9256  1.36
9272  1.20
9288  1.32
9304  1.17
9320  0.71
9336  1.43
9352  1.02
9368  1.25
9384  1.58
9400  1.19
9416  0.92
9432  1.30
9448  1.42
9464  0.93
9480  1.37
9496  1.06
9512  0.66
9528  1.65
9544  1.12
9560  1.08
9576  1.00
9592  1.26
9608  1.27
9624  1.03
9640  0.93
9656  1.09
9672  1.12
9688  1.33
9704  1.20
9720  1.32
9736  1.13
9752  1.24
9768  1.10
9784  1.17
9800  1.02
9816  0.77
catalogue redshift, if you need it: 0.149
